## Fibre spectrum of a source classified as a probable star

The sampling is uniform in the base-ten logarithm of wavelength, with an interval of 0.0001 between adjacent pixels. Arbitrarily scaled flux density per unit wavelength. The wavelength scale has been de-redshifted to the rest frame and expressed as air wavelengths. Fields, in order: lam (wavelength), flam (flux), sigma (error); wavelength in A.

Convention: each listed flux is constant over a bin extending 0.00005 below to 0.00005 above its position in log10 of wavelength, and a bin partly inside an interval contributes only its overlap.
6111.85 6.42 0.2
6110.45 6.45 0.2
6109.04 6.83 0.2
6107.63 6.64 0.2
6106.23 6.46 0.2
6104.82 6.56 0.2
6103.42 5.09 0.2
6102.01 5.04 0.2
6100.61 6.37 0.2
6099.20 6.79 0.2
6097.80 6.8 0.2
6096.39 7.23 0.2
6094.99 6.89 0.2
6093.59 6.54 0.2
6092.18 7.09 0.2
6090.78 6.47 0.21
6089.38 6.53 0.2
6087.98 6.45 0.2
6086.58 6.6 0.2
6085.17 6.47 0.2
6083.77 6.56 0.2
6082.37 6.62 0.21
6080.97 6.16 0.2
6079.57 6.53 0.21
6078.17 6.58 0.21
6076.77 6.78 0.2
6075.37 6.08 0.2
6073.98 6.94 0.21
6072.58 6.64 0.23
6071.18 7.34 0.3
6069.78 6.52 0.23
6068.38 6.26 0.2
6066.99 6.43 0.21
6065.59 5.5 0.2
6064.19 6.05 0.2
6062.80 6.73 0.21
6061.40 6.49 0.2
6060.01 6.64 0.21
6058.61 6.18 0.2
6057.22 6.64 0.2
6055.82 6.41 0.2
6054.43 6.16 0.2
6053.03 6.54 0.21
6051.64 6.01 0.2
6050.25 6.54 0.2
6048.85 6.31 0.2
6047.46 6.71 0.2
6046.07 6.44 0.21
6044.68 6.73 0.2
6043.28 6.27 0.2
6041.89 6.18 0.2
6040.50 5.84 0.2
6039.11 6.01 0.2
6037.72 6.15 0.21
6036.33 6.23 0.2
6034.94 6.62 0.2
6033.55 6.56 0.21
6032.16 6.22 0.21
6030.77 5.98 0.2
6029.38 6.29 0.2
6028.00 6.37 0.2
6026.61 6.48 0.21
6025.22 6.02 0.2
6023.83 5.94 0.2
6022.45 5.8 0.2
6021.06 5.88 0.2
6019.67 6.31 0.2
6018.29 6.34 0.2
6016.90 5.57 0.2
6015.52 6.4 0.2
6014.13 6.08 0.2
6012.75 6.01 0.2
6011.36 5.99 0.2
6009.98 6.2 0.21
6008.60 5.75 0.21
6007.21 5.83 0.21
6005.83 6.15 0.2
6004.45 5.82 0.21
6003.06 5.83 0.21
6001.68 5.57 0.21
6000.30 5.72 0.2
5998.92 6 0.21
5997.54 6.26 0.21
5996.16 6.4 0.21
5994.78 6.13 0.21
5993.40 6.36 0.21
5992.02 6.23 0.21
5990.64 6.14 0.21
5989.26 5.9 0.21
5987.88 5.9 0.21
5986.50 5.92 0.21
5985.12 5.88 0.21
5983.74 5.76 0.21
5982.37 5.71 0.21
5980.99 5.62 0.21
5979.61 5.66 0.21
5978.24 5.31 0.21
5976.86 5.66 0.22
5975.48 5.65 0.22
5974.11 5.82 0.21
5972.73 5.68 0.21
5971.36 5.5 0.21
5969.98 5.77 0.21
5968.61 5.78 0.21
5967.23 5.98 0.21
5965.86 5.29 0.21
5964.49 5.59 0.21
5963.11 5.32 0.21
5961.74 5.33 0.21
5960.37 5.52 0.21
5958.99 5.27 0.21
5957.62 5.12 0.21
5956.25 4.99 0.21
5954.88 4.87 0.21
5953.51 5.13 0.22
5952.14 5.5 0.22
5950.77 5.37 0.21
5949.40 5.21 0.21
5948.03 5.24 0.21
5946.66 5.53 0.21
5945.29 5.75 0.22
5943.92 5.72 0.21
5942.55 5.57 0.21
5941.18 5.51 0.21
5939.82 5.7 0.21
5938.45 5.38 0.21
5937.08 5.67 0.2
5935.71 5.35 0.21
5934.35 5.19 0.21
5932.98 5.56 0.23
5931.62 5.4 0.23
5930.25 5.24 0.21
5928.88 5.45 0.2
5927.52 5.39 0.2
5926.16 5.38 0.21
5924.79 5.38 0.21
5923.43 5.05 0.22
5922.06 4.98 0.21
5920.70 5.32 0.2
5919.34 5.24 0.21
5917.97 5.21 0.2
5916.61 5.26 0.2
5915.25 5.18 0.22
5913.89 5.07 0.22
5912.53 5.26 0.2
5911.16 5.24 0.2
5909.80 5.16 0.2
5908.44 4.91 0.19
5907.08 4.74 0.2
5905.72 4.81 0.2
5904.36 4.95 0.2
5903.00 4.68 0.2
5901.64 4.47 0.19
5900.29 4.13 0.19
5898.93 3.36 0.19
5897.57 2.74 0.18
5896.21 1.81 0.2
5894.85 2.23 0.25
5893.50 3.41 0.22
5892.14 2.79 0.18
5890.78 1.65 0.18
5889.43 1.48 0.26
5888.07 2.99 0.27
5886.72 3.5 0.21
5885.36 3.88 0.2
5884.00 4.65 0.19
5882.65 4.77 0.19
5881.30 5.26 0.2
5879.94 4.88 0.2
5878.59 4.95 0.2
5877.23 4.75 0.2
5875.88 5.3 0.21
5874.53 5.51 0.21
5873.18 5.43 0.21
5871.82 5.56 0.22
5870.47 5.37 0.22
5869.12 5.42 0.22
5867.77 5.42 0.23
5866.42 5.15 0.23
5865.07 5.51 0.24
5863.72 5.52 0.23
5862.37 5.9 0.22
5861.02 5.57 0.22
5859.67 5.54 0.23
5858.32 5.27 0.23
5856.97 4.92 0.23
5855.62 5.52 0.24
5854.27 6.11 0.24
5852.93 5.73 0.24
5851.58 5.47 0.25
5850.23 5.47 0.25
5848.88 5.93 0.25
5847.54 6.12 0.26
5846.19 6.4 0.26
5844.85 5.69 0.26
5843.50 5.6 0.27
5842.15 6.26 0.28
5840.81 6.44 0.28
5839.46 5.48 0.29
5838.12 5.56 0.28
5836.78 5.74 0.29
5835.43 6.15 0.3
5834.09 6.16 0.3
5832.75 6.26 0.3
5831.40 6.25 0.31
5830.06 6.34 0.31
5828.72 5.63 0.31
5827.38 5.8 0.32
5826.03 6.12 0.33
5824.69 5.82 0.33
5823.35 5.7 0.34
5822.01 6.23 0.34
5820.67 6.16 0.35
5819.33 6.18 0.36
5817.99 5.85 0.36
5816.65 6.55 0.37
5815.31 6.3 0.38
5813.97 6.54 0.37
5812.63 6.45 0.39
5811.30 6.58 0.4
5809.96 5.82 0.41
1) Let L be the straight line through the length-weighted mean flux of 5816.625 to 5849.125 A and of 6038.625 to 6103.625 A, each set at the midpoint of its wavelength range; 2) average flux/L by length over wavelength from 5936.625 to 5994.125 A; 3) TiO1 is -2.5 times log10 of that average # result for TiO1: 0.12 mag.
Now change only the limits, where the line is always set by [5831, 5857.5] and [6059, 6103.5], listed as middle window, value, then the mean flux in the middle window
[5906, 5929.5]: 0.17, 5.18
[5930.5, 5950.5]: 0.12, 5.48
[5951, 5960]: 0.19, 5.17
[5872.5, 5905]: 0.46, 3.9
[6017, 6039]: 0.03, 6.19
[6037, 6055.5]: 0.02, 6.3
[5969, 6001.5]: 0.07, 5.86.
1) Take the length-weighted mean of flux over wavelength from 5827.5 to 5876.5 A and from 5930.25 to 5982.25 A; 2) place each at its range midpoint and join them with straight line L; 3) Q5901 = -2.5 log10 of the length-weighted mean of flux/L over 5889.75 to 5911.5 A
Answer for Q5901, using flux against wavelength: 0.432 mag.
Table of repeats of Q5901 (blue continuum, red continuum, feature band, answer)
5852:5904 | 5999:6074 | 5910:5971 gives -0.04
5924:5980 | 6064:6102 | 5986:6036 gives -0.03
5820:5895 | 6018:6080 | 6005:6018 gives 0.02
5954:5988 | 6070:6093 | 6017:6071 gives -0.01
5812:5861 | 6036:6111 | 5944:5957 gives 0.16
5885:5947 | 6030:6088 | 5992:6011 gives -0.06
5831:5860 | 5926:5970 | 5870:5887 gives 0.16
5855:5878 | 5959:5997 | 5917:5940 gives 0.05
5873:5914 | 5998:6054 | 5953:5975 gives -0.05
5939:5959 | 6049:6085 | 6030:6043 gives -0.01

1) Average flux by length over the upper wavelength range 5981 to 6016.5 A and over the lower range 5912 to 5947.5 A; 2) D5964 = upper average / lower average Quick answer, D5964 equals 1.1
